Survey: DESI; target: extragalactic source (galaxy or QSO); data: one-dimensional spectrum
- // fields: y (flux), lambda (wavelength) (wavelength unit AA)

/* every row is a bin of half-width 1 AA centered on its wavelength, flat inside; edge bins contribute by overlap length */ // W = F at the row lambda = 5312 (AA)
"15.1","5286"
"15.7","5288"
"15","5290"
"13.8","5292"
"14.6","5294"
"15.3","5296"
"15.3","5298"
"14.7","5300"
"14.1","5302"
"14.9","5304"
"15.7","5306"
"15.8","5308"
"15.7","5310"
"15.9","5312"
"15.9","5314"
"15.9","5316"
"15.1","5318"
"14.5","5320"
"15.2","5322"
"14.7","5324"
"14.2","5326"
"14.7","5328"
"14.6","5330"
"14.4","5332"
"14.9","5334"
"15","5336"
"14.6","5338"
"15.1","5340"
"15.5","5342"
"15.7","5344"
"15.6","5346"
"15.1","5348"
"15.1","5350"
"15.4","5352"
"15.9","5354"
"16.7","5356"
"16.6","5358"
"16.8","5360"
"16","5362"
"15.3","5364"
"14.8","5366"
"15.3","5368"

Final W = 15.9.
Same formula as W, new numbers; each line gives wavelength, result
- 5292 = 13.8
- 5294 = 14.6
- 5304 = 14.9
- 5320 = 14.5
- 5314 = 15.9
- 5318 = 15.1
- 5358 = 16.6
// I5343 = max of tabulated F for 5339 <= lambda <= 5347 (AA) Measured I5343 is 15.7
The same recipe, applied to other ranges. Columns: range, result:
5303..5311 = 15.8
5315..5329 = 15.9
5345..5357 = 16.7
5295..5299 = 15.3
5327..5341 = 15.1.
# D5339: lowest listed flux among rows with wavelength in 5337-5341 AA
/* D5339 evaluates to 14.6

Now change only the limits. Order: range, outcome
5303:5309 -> 14.9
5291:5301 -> 13.8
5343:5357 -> 15.1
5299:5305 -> 14.1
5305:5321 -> 14.5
